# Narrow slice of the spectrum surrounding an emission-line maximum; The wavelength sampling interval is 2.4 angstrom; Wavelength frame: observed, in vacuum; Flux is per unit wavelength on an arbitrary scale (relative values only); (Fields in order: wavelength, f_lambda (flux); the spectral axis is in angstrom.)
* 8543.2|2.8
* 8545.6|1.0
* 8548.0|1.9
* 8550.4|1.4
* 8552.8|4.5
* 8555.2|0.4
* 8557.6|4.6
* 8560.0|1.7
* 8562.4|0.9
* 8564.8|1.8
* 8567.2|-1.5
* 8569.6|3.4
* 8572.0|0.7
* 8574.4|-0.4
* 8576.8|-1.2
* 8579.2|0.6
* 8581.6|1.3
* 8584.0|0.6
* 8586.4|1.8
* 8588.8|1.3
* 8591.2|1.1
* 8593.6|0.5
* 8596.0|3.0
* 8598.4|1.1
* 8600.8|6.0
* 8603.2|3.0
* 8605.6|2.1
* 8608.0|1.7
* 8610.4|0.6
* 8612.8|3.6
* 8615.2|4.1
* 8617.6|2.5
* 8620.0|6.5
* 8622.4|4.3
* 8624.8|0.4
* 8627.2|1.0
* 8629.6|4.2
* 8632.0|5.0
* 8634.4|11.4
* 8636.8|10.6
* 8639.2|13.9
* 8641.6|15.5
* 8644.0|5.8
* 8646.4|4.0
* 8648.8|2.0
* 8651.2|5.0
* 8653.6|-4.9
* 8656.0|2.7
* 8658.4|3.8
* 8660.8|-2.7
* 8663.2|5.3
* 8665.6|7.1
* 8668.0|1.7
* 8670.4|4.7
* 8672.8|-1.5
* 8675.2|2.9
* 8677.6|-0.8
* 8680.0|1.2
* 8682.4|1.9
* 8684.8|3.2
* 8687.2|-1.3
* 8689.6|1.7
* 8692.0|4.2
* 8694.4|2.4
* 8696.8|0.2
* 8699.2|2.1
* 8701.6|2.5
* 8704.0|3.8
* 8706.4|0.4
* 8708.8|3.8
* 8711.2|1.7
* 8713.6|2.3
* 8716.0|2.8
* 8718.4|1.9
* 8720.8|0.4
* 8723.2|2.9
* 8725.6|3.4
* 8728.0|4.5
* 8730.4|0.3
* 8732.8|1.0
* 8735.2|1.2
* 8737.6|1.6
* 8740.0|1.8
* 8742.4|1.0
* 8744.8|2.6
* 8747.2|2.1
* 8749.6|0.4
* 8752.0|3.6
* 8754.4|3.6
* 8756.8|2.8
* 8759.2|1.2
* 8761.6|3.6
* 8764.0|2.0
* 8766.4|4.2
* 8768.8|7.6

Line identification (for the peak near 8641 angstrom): [O II]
